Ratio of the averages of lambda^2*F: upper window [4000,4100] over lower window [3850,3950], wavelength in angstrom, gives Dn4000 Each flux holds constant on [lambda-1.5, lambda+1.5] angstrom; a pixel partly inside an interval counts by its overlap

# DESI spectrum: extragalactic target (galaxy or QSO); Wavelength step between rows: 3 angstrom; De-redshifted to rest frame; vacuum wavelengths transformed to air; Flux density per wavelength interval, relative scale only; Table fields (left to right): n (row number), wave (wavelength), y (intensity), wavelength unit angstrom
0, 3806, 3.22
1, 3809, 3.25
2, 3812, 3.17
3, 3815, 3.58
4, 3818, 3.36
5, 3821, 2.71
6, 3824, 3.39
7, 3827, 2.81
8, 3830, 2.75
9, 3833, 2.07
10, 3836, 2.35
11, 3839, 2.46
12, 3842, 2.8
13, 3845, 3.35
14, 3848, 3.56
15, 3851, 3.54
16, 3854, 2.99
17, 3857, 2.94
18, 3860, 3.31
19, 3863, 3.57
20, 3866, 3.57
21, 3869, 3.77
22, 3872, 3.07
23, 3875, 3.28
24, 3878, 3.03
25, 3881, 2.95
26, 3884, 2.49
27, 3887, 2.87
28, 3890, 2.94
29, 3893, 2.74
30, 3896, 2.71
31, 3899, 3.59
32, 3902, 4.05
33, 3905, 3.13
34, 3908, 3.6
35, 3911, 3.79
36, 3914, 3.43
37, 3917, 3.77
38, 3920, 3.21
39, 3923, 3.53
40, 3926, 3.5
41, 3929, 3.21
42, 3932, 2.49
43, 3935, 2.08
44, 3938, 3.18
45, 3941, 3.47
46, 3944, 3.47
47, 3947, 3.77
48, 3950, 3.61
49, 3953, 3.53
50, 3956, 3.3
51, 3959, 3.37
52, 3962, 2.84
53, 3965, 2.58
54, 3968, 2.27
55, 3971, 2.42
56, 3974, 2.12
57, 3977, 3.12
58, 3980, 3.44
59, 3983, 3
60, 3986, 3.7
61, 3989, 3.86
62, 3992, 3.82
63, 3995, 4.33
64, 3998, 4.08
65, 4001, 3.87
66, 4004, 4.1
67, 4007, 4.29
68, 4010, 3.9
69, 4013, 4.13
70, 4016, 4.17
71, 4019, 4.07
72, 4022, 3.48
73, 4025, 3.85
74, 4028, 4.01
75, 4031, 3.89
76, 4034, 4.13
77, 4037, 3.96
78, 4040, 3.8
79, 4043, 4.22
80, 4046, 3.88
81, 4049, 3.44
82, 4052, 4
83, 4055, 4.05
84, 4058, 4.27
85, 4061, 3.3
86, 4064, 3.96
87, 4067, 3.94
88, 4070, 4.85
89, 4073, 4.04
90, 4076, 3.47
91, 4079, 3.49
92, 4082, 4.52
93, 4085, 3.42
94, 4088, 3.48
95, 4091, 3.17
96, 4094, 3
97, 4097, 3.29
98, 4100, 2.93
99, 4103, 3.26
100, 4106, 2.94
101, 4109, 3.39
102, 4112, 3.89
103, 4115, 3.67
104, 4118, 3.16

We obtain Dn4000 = 1.3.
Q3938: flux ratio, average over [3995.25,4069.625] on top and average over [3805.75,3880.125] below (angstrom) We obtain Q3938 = 1.28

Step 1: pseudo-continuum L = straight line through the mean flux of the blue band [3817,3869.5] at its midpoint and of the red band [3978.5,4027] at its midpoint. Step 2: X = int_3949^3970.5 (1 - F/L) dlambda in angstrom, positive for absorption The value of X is 3.7 angstrom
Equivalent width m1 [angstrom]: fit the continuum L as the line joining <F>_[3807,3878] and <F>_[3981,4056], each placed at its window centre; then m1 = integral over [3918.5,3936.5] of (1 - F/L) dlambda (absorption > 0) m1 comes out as 2.5 angstrom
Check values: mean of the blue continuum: 3.11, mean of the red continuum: 3.92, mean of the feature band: 3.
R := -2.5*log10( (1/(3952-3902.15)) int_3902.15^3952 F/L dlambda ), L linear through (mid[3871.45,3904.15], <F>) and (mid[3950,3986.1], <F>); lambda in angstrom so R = -0.11 mag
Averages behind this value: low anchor 3.07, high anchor 2.97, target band 3.35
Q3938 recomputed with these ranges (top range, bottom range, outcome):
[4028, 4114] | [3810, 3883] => 1.20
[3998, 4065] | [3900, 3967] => 1.19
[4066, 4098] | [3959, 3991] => 1.25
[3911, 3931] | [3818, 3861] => 1.17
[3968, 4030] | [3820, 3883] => 1.20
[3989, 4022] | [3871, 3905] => 1.32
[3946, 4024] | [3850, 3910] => 1.09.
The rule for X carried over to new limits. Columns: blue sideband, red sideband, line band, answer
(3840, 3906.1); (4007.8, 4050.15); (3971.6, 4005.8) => 1.70 angstrom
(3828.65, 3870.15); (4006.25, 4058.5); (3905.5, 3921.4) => -0.72 angstrom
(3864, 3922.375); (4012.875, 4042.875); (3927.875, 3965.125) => 3.94 angstrom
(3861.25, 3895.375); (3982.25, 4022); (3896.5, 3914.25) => -1.45 angstrom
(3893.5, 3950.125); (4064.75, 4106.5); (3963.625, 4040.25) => -3.85 angstrom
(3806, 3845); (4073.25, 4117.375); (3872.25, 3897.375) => 1.22 angstrom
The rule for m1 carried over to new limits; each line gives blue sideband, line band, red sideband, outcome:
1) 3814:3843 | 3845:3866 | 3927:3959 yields -3.1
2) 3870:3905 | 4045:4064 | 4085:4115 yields -3.4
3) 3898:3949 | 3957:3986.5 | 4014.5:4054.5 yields 6.1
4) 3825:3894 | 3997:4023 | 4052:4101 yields -3.9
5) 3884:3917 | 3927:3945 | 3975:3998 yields 2.3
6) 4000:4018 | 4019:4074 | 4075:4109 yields -3.0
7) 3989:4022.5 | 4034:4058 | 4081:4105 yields -1.5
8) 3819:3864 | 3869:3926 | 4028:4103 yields -1.5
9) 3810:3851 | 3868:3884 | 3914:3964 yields -0.2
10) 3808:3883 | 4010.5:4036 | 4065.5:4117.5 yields -3.9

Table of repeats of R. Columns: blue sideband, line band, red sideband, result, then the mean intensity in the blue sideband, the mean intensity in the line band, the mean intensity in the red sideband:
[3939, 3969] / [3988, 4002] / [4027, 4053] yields -0.13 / 3.24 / 4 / 3.92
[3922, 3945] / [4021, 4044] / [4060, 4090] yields -0.09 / 3.1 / 3.92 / 3.84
